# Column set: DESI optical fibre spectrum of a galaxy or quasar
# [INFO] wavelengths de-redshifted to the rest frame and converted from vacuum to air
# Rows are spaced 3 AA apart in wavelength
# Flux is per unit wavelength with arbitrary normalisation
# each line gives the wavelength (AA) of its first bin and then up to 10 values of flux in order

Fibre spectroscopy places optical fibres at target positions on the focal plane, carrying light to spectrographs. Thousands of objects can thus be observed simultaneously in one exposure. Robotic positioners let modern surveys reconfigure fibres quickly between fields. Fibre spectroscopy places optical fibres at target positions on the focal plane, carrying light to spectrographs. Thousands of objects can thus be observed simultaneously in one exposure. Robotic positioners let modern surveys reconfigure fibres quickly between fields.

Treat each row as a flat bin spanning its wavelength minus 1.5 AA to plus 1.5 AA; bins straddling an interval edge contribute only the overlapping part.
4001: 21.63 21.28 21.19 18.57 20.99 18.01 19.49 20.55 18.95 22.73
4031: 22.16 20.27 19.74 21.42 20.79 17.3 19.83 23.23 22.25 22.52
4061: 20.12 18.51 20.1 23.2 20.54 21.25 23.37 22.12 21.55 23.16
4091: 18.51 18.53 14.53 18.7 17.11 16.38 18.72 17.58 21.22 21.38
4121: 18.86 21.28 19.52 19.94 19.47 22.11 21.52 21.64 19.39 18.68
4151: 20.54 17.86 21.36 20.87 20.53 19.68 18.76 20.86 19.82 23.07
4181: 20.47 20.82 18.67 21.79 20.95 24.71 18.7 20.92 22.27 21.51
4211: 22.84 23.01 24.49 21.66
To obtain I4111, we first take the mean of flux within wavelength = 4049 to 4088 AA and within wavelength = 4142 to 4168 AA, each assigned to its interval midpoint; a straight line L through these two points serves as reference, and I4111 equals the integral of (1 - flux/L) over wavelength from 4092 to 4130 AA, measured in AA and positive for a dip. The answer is 3.8 AA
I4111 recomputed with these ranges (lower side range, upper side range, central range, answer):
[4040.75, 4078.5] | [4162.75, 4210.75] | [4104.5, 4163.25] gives 2.7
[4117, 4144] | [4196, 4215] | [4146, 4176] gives 1.7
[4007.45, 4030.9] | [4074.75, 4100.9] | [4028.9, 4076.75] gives -1.6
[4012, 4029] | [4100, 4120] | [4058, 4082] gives -2.3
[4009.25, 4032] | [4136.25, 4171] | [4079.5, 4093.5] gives -0.8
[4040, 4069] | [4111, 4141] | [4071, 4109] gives 1.5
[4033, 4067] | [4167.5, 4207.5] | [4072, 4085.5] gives -0.8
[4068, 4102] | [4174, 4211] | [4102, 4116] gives 1.7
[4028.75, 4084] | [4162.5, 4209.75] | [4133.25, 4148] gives 0.1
